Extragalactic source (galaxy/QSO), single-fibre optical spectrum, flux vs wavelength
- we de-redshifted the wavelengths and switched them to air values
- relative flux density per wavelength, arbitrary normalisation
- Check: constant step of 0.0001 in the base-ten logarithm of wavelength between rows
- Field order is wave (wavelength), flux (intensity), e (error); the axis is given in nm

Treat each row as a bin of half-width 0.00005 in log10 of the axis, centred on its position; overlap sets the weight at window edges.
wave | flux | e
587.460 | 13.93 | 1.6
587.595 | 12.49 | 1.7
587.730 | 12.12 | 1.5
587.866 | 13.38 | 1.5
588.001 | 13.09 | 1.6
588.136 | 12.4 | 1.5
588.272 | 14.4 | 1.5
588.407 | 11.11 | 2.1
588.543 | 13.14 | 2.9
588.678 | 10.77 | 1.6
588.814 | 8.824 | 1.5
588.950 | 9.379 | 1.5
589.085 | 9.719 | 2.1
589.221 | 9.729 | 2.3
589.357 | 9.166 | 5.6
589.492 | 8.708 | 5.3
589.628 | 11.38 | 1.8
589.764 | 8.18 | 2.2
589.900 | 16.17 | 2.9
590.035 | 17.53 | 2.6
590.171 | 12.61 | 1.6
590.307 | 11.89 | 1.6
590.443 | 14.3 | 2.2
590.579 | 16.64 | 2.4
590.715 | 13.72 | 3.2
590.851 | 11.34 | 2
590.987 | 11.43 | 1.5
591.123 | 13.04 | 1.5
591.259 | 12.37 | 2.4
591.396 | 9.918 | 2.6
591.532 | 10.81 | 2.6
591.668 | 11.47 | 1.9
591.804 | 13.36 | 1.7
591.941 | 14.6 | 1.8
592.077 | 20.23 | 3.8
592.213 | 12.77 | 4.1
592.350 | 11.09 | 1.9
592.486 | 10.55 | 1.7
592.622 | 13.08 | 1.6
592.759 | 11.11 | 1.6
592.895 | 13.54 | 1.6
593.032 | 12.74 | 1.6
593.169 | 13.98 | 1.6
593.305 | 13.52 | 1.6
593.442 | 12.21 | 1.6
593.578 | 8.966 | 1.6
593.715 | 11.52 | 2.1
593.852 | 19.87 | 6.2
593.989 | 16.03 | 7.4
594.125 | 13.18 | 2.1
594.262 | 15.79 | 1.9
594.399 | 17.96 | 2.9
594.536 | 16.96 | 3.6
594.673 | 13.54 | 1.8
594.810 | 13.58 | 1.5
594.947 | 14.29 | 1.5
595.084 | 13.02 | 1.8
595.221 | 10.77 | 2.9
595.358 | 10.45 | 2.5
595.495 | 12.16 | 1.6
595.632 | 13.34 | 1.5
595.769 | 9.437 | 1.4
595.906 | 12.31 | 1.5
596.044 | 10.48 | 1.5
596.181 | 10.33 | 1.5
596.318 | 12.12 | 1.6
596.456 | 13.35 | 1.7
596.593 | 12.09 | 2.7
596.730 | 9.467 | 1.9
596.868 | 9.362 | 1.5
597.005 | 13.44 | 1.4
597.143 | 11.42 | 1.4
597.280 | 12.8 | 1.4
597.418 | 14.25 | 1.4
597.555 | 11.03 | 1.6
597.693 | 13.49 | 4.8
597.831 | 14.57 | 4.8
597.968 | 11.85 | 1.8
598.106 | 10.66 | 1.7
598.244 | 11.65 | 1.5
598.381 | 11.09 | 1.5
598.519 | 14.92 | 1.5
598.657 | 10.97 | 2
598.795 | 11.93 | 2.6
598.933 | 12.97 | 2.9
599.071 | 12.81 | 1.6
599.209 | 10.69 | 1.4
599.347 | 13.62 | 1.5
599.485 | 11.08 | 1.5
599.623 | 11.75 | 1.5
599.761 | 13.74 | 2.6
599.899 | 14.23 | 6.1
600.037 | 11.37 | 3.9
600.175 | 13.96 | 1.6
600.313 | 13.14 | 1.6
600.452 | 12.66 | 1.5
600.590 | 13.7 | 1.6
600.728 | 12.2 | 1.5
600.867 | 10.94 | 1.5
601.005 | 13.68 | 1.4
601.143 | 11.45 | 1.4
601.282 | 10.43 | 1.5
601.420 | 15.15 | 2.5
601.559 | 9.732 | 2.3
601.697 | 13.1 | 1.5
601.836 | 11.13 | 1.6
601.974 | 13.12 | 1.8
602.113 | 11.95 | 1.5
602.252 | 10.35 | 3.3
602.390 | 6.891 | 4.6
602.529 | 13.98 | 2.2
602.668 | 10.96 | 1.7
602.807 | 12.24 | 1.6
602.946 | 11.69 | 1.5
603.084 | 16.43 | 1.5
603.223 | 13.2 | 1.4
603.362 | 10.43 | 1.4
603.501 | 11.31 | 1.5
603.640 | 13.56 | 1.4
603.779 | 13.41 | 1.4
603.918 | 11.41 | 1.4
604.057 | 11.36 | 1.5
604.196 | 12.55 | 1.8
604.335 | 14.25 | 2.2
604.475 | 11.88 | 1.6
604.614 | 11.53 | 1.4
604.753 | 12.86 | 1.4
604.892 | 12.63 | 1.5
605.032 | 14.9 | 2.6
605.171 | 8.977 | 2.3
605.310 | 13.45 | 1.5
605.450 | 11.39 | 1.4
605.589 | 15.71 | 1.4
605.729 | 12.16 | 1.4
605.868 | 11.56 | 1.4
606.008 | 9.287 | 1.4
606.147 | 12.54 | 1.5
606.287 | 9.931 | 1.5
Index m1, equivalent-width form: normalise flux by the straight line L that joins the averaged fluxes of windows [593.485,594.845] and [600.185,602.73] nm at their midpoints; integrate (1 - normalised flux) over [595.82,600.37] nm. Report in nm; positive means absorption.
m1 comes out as 0.35 nm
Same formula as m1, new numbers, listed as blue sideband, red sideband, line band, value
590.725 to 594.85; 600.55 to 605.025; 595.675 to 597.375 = 0.19 nm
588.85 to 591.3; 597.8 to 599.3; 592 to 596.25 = -0.39 nm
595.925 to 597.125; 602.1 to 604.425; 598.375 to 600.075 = -0.12 nm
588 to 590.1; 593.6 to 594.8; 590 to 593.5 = 0.09 nm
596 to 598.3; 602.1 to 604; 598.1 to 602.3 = -0.12 nm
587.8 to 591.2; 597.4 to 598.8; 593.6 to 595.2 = -0.33 nm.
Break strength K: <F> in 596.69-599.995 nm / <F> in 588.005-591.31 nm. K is 1.02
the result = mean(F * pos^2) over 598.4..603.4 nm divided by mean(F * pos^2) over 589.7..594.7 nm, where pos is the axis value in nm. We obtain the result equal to 0.94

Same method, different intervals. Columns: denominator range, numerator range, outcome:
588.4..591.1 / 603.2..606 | 1.10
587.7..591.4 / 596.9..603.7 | 1.06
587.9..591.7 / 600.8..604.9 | 1.06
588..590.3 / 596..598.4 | 1.06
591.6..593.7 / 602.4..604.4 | 1.01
